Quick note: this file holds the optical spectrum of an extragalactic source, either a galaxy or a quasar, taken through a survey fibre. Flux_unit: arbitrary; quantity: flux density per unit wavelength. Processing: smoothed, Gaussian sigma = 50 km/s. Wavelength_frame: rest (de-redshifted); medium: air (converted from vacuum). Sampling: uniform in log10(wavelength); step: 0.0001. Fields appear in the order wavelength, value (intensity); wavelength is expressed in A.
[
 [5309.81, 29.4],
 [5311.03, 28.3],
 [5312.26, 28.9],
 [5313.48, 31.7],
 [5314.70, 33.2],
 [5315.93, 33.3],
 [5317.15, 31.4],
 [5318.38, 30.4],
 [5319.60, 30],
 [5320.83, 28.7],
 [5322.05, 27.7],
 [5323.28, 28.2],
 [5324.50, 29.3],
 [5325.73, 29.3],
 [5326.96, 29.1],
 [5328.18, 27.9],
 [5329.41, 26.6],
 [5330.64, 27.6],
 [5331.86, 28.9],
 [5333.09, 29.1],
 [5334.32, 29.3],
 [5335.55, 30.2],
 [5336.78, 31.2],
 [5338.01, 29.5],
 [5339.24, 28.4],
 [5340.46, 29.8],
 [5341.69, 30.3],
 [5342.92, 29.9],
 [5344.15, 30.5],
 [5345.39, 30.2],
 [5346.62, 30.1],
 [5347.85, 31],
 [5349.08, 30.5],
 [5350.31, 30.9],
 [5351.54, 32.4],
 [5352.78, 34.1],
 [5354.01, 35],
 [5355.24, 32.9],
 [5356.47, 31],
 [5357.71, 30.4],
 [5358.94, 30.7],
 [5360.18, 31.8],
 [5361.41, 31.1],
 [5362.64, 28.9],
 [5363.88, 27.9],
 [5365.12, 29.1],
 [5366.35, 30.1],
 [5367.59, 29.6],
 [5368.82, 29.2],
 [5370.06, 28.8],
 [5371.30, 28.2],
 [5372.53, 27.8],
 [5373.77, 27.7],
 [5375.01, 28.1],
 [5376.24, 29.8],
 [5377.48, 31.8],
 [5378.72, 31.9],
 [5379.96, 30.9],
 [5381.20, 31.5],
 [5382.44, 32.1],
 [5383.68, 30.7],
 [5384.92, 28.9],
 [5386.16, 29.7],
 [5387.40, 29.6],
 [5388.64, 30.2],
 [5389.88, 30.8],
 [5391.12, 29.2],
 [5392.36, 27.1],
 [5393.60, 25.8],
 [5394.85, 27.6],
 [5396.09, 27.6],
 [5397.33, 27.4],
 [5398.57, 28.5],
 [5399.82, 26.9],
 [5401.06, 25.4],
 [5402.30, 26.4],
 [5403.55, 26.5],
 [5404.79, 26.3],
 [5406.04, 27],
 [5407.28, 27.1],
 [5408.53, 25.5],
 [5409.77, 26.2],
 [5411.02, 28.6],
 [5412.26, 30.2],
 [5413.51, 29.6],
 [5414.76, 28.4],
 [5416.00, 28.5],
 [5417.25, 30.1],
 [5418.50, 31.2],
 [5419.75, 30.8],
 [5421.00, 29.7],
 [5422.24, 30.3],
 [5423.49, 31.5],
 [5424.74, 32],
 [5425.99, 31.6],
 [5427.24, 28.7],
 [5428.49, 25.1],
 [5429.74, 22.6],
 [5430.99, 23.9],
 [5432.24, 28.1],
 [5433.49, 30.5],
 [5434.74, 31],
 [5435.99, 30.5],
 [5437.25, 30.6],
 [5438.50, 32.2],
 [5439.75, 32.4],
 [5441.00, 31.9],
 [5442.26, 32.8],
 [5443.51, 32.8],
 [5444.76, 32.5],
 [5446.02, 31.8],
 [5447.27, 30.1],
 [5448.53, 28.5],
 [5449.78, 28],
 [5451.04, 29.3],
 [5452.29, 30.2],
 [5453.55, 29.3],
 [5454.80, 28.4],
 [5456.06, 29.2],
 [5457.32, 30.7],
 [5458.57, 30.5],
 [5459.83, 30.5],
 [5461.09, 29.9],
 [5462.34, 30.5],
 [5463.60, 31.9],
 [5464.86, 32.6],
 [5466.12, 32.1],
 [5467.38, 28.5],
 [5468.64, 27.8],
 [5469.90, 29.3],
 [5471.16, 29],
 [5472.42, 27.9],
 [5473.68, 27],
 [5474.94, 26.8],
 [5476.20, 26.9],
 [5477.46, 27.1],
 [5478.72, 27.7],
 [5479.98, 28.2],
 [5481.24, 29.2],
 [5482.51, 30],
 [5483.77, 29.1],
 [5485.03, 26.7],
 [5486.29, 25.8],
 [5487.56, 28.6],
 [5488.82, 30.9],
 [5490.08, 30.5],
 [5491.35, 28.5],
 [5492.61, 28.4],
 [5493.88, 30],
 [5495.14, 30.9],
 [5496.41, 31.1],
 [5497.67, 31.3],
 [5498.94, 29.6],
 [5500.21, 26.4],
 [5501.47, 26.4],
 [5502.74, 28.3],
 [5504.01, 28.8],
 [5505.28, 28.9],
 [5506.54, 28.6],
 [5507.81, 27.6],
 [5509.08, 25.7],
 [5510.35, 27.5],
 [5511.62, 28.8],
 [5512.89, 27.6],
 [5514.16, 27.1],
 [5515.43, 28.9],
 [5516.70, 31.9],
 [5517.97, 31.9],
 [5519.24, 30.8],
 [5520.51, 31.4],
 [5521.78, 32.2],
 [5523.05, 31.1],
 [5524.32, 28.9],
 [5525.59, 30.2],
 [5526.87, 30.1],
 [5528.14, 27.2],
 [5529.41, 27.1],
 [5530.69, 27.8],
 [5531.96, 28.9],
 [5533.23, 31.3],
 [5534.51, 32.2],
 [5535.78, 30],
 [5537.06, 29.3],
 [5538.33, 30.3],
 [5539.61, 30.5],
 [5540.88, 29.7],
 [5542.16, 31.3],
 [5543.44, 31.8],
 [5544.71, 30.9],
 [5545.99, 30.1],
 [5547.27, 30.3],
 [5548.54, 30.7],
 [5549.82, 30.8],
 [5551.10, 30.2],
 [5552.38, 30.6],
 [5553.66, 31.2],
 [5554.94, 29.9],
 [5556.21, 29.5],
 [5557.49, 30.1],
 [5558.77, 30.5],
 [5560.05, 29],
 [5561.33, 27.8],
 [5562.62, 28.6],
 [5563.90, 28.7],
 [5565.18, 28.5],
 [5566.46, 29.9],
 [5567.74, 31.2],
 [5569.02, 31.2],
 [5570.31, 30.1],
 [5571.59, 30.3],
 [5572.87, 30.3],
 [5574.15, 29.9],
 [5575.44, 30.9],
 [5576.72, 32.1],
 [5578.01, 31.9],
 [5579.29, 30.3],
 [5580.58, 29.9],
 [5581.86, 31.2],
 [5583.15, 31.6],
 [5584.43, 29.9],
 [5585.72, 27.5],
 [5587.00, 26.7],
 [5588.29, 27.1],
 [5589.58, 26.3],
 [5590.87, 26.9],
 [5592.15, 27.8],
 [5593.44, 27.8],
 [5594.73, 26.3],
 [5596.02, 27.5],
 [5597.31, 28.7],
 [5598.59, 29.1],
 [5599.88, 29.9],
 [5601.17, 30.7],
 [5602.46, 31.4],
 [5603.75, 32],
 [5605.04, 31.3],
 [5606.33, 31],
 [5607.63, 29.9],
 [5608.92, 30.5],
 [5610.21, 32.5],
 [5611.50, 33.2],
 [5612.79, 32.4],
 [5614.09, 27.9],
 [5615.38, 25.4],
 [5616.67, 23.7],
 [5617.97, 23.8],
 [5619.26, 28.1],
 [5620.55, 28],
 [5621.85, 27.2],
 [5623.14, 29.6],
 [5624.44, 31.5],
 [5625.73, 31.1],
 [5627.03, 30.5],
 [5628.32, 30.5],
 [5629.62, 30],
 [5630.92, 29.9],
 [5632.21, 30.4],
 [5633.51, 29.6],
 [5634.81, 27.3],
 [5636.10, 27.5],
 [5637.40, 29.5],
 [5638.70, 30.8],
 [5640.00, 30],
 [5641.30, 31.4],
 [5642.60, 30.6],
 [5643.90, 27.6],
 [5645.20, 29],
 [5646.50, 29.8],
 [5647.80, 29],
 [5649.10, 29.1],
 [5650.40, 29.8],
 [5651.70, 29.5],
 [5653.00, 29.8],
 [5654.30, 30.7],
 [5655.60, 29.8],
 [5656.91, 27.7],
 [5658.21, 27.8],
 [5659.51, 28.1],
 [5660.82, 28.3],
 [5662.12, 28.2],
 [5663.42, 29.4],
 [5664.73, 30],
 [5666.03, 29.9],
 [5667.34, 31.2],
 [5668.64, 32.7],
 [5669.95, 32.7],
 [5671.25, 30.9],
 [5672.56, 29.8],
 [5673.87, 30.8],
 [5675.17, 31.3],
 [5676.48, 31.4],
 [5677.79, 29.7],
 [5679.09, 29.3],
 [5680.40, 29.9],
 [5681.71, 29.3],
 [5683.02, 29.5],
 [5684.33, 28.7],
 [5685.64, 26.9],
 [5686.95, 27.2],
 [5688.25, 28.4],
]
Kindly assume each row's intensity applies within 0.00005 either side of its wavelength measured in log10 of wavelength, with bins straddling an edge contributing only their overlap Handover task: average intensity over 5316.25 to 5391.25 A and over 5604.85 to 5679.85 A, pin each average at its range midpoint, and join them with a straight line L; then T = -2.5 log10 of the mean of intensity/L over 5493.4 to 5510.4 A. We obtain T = 0.04 mag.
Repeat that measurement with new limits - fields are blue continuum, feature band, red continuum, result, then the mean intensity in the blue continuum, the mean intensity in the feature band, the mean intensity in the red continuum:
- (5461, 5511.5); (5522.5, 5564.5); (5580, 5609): -0.03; 28.8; 29.9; 29.1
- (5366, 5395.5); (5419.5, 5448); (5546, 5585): -0.02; 29.5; 30.1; 30.2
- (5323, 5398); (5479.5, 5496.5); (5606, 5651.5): 0.02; 29.8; 29.1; 29.4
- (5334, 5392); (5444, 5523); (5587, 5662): 0.02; 30.3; 29.2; 29.1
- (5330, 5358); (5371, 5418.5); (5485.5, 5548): 0.06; 30.6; 28.6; 29.5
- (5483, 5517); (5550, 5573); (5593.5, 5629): -0.03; 28.6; 29.9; 29.4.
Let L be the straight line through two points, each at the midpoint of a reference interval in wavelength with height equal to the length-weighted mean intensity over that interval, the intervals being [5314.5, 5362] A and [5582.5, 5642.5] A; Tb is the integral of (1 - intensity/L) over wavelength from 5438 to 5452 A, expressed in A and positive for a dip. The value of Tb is -0.6 A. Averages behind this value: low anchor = 30.3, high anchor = 29.2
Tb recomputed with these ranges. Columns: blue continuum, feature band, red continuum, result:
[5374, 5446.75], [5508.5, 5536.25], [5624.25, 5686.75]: 0.0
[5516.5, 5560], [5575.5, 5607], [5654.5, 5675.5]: 0.8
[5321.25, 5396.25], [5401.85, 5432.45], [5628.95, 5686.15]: 1.5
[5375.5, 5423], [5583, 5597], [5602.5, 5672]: 0.9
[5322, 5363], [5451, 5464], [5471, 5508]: -0.5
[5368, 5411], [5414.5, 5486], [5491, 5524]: -1.7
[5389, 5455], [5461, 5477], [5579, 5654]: -0.1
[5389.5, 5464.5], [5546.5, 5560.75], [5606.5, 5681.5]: -0.4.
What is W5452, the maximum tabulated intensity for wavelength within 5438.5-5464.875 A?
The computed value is 32.8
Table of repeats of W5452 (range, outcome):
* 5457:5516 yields 32.6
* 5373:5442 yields 32.4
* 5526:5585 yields 32.2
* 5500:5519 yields 31.9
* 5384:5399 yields 30.8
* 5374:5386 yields 32.1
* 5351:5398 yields 35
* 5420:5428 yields 32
